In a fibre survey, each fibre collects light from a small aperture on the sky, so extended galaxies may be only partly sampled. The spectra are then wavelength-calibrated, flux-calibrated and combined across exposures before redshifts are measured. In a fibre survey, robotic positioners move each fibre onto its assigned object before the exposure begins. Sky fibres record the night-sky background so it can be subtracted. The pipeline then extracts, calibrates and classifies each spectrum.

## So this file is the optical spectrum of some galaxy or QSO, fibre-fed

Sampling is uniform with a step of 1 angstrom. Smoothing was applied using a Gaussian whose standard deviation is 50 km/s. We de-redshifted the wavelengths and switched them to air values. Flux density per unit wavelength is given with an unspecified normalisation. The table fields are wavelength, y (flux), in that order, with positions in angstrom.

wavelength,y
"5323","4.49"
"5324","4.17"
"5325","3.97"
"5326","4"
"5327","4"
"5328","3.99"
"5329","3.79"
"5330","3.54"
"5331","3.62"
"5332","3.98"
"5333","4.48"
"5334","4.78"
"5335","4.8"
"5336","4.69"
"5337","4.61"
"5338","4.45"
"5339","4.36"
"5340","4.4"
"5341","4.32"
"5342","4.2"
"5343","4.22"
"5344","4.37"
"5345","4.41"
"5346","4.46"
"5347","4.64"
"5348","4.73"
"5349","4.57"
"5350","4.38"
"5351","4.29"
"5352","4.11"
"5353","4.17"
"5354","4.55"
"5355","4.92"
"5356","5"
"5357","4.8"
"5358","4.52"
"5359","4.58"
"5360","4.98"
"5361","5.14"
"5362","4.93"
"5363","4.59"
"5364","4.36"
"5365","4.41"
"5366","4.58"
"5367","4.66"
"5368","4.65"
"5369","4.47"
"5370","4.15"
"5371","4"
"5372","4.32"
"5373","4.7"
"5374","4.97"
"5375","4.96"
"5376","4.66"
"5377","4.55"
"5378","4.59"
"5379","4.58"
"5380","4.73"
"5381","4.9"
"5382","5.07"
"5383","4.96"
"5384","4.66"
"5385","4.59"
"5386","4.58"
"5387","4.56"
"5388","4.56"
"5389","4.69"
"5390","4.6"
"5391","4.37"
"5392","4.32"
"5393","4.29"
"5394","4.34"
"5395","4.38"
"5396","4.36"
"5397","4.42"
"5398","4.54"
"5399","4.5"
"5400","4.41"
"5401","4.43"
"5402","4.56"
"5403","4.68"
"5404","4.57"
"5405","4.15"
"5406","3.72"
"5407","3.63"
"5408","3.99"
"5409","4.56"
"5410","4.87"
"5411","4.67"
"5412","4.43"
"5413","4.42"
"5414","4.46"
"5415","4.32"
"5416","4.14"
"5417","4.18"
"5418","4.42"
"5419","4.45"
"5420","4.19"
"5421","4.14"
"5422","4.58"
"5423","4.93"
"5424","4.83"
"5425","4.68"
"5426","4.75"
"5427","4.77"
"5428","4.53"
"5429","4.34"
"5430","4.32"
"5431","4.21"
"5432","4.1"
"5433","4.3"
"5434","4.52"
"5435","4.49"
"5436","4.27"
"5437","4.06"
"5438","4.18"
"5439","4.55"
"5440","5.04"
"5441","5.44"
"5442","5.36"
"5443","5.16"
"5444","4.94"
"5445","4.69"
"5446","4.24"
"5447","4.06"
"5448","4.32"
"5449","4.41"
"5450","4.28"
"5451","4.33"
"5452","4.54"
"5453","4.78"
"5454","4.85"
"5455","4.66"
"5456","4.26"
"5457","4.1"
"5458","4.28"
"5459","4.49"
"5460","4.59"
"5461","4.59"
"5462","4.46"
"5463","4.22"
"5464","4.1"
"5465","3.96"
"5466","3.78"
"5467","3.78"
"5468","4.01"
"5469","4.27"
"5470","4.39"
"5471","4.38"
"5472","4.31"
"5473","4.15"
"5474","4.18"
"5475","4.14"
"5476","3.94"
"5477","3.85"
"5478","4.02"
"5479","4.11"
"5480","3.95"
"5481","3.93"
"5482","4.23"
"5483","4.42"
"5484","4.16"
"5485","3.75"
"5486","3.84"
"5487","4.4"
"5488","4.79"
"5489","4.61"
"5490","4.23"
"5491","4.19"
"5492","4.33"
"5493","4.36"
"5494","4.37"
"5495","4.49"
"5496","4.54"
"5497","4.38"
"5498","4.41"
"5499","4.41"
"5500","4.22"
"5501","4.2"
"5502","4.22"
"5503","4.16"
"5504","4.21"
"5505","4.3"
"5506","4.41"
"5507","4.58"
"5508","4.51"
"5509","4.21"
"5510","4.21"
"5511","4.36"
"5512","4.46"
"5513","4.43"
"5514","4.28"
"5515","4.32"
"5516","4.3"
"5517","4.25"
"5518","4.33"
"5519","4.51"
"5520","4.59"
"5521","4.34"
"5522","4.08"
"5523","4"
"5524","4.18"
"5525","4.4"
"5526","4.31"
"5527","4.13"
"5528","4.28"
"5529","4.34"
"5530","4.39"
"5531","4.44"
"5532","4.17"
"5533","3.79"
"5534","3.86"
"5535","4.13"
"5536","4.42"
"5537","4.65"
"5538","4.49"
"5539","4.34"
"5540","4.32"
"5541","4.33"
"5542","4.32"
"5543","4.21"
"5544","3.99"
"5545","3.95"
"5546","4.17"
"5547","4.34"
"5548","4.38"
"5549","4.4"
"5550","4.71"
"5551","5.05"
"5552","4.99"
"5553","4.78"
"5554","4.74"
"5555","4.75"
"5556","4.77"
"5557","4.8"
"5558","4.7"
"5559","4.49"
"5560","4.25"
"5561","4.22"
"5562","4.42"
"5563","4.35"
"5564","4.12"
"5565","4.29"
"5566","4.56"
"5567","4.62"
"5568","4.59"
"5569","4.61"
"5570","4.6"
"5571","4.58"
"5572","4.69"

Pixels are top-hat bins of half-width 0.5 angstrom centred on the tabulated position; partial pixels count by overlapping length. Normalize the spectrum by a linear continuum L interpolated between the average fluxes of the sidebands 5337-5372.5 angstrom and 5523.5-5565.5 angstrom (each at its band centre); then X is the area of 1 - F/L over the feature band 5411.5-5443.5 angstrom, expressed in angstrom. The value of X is -0.4 angstrom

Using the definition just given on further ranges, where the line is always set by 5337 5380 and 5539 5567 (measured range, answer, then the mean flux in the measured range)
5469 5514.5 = 2.22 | 4.27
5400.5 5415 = 0.50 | 4.37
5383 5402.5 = 0.15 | 4.49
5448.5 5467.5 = 0.68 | 4.34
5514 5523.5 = 0.37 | 4.3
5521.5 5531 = 0.48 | 4.25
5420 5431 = -0.09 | 4.55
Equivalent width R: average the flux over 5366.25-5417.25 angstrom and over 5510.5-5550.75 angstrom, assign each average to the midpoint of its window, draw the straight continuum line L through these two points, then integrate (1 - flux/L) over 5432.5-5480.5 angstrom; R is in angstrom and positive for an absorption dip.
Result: 0.3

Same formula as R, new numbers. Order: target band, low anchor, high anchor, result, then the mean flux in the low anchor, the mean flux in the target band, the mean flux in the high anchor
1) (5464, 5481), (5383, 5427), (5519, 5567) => 1.3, 4.45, 4.07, 4.38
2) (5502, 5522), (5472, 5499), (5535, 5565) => -0.1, 4.23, 4.35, 4.46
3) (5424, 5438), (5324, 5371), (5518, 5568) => 0.0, 4.42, 4.42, 4.39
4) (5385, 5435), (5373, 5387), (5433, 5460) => 2.5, 4.75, 4.43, 4.55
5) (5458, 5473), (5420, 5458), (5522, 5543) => 0.7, 4.53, 4.24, 4.26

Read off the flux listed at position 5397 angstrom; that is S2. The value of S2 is 4.42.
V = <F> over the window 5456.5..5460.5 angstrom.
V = 4.37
